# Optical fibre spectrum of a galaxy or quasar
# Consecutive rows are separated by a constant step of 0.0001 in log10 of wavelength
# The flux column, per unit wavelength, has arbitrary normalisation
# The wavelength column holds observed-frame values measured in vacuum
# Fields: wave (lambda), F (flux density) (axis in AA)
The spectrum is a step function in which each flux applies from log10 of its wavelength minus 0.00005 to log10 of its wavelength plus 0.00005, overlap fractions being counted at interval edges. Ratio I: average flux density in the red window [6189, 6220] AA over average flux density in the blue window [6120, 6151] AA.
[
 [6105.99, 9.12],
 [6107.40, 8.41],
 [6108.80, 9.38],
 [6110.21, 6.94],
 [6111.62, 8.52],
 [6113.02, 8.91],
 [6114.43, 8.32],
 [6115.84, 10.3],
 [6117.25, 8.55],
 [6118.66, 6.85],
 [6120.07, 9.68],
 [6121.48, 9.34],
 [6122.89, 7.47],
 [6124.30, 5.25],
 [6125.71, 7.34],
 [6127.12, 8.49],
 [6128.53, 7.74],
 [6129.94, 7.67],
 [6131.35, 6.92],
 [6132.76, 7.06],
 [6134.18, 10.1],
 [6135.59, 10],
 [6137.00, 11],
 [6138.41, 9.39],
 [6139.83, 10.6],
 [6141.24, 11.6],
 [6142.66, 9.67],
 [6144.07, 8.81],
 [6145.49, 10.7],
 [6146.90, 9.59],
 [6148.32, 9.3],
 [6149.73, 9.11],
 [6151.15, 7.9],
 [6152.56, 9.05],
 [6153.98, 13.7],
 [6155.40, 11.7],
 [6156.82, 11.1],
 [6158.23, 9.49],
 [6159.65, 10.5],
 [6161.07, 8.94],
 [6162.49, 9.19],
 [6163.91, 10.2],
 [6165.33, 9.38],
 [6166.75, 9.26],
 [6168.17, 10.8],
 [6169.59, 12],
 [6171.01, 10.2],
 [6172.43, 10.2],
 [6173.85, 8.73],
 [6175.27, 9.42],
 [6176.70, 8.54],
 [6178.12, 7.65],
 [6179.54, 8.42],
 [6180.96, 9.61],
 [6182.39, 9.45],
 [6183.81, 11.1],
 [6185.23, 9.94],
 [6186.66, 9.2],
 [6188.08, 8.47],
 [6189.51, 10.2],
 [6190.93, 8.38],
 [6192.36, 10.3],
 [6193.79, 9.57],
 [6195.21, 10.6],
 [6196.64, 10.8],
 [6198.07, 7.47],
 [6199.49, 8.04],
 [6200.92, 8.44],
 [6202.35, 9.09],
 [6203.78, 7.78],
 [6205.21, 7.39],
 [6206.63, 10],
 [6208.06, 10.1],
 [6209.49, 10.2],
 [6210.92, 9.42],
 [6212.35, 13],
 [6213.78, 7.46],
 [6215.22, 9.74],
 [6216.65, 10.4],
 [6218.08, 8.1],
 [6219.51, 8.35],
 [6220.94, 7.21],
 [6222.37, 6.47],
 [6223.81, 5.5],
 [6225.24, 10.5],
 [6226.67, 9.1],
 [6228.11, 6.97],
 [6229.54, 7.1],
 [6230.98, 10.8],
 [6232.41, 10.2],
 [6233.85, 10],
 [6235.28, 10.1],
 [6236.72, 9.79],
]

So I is 1.04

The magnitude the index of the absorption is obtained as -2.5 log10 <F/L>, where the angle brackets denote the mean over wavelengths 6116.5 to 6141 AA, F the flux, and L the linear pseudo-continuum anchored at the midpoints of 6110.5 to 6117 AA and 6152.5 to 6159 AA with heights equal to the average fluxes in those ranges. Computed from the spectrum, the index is 0.14 mag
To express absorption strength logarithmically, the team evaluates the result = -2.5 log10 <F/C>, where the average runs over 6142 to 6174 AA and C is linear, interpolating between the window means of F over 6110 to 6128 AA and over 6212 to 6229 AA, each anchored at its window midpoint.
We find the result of -0.205 mag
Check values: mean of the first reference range 8.18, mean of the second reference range 8.45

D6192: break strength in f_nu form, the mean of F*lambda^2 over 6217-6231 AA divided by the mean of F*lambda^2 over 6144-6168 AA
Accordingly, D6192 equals 0.8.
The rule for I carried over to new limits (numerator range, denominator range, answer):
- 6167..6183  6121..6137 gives 1.18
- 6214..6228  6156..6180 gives 0.86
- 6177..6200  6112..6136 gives 1.13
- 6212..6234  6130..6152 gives 0.93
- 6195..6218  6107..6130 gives 1.14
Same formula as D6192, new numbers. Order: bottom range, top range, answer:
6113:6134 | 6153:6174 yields 1.31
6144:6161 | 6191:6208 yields 0.91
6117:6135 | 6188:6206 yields 1.17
